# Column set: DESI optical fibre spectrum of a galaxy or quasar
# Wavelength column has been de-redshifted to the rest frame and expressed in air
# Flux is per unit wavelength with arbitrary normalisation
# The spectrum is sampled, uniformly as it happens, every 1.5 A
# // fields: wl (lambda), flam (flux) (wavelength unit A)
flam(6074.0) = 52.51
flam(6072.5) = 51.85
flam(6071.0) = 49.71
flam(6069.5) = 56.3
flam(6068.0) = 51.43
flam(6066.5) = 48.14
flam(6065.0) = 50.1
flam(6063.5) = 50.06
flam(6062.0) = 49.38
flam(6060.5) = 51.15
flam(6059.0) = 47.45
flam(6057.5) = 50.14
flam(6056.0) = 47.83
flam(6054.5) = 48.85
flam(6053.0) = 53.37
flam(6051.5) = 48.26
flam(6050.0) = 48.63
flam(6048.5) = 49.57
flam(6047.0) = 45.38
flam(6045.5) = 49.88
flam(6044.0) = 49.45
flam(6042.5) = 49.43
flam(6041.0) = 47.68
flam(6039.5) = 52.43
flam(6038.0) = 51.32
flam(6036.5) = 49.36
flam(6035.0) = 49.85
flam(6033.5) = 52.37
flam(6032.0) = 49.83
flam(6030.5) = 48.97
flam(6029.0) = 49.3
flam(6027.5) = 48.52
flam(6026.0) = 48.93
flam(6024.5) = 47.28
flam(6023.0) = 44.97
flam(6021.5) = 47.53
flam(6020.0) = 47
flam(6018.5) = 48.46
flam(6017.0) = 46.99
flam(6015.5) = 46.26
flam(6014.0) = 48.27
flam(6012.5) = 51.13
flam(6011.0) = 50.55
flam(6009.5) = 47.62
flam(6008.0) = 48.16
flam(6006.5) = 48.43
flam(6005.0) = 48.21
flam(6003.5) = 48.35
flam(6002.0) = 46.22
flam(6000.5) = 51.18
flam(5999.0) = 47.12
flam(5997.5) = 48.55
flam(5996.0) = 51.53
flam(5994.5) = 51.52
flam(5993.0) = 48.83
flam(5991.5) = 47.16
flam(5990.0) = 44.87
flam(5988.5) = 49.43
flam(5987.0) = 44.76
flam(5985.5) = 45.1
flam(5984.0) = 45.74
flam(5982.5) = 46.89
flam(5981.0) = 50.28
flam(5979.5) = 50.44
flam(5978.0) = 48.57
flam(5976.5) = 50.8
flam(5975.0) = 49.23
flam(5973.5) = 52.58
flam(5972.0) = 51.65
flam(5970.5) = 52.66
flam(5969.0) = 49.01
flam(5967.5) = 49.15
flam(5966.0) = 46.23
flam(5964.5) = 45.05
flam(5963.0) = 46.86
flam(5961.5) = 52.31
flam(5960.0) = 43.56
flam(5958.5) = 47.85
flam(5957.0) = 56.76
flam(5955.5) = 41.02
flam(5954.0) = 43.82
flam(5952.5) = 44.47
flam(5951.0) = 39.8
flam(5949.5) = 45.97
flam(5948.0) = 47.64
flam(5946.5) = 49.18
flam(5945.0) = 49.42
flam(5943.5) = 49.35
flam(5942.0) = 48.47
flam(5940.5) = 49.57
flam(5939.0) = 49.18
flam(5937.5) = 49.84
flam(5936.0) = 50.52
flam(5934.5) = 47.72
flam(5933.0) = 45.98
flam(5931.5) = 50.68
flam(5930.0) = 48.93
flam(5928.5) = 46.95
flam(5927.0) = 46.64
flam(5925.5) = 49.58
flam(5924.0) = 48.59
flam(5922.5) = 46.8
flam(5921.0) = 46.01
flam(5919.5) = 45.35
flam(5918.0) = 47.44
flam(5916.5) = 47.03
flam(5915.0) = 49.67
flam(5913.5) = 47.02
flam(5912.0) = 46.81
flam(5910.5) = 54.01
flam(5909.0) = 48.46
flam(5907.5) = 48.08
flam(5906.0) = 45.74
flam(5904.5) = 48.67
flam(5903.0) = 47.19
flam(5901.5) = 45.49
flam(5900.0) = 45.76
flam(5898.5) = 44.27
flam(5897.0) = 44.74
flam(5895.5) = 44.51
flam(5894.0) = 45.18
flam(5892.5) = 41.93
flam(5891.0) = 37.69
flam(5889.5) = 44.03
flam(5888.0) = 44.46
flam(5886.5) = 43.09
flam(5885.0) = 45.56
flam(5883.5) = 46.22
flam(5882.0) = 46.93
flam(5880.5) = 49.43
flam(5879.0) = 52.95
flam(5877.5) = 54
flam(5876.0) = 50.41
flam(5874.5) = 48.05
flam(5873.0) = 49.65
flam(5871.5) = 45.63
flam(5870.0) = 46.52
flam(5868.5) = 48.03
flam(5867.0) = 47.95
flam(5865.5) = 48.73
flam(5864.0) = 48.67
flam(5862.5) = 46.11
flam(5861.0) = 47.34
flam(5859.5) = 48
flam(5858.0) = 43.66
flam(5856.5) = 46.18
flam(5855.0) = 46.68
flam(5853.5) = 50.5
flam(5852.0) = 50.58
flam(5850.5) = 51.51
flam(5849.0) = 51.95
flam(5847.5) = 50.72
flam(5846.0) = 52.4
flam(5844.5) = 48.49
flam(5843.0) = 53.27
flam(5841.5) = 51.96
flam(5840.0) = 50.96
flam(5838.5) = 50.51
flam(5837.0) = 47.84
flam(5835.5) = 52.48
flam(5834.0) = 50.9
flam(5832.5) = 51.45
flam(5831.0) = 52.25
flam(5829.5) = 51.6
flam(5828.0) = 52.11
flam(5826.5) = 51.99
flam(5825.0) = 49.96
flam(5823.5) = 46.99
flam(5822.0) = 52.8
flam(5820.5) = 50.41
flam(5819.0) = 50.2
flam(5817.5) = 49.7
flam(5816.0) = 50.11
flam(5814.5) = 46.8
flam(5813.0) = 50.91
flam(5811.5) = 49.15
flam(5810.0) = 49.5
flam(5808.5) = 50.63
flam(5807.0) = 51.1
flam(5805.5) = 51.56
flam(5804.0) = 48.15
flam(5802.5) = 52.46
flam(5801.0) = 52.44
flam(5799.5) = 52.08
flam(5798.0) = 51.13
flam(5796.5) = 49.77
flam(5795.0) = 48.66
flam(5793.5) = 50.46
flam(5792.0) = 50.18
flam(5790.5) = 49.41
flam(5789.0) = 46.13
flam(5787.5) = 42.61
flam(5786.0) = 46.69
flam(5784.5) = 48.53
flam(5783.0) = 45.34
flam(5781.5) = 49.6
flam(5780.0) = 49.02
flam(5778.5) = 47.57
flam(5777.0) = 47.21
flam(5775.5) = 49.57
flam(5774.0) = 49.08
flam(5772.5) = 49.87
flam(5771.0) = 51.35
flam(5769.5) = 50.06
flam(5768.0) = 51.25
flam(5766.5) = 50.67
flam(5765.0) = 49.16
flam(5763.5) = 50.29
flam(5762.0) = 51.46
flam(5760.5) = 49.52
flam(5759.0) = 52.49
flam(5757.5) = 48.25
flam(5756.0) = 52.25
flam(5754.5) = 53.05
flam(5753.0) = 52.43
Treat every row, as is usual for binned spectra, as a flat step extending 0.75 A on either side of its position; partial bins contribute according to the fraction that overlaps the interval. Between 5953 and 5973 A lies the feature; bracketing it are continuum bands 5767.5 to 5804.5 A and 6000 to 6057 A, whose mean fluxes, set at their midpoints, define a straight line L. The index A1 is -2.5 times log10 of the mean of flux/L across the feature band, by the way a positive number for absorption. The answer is 0.02 mag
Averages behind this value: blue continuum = 49.1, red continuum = 48.8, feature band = 48.2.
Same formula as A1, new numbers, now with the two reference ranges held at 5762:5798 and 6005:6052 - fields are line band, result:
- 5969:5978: -0.05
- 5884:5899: 0.12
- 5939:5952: 0.03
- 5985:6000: 0.02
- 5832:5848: -0.05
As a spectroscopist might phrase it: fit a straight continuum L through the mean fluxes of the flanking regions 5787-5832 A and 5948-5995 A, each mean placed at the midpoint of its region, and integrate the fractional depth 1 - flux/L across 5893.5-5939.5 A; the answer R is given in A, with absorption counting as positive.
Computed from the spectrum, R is 1.0 A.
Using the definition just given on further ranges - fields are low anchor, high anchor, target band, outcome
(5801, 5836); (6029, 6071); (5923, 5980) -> 2.1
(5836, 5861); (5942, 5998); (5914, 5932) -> 0.3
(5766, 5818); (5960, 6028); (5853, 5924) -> 2.8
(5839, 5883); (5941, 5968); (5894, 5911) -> 0.5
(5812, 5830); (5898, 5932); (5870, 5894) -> 1.0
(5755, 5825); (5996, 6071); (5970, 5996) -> 0.2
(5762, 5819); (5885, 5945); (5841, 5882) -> -1.0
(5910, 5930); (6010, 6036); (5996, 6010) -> 0.0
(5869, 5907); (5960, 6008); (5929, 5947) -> -0.6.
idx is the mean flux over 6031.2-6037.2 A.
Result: 50.3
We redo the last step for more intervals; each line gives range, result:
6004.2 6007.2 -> 48.3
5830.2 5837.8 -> 51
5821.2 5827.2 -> 50.4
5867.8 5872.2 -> 46.7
